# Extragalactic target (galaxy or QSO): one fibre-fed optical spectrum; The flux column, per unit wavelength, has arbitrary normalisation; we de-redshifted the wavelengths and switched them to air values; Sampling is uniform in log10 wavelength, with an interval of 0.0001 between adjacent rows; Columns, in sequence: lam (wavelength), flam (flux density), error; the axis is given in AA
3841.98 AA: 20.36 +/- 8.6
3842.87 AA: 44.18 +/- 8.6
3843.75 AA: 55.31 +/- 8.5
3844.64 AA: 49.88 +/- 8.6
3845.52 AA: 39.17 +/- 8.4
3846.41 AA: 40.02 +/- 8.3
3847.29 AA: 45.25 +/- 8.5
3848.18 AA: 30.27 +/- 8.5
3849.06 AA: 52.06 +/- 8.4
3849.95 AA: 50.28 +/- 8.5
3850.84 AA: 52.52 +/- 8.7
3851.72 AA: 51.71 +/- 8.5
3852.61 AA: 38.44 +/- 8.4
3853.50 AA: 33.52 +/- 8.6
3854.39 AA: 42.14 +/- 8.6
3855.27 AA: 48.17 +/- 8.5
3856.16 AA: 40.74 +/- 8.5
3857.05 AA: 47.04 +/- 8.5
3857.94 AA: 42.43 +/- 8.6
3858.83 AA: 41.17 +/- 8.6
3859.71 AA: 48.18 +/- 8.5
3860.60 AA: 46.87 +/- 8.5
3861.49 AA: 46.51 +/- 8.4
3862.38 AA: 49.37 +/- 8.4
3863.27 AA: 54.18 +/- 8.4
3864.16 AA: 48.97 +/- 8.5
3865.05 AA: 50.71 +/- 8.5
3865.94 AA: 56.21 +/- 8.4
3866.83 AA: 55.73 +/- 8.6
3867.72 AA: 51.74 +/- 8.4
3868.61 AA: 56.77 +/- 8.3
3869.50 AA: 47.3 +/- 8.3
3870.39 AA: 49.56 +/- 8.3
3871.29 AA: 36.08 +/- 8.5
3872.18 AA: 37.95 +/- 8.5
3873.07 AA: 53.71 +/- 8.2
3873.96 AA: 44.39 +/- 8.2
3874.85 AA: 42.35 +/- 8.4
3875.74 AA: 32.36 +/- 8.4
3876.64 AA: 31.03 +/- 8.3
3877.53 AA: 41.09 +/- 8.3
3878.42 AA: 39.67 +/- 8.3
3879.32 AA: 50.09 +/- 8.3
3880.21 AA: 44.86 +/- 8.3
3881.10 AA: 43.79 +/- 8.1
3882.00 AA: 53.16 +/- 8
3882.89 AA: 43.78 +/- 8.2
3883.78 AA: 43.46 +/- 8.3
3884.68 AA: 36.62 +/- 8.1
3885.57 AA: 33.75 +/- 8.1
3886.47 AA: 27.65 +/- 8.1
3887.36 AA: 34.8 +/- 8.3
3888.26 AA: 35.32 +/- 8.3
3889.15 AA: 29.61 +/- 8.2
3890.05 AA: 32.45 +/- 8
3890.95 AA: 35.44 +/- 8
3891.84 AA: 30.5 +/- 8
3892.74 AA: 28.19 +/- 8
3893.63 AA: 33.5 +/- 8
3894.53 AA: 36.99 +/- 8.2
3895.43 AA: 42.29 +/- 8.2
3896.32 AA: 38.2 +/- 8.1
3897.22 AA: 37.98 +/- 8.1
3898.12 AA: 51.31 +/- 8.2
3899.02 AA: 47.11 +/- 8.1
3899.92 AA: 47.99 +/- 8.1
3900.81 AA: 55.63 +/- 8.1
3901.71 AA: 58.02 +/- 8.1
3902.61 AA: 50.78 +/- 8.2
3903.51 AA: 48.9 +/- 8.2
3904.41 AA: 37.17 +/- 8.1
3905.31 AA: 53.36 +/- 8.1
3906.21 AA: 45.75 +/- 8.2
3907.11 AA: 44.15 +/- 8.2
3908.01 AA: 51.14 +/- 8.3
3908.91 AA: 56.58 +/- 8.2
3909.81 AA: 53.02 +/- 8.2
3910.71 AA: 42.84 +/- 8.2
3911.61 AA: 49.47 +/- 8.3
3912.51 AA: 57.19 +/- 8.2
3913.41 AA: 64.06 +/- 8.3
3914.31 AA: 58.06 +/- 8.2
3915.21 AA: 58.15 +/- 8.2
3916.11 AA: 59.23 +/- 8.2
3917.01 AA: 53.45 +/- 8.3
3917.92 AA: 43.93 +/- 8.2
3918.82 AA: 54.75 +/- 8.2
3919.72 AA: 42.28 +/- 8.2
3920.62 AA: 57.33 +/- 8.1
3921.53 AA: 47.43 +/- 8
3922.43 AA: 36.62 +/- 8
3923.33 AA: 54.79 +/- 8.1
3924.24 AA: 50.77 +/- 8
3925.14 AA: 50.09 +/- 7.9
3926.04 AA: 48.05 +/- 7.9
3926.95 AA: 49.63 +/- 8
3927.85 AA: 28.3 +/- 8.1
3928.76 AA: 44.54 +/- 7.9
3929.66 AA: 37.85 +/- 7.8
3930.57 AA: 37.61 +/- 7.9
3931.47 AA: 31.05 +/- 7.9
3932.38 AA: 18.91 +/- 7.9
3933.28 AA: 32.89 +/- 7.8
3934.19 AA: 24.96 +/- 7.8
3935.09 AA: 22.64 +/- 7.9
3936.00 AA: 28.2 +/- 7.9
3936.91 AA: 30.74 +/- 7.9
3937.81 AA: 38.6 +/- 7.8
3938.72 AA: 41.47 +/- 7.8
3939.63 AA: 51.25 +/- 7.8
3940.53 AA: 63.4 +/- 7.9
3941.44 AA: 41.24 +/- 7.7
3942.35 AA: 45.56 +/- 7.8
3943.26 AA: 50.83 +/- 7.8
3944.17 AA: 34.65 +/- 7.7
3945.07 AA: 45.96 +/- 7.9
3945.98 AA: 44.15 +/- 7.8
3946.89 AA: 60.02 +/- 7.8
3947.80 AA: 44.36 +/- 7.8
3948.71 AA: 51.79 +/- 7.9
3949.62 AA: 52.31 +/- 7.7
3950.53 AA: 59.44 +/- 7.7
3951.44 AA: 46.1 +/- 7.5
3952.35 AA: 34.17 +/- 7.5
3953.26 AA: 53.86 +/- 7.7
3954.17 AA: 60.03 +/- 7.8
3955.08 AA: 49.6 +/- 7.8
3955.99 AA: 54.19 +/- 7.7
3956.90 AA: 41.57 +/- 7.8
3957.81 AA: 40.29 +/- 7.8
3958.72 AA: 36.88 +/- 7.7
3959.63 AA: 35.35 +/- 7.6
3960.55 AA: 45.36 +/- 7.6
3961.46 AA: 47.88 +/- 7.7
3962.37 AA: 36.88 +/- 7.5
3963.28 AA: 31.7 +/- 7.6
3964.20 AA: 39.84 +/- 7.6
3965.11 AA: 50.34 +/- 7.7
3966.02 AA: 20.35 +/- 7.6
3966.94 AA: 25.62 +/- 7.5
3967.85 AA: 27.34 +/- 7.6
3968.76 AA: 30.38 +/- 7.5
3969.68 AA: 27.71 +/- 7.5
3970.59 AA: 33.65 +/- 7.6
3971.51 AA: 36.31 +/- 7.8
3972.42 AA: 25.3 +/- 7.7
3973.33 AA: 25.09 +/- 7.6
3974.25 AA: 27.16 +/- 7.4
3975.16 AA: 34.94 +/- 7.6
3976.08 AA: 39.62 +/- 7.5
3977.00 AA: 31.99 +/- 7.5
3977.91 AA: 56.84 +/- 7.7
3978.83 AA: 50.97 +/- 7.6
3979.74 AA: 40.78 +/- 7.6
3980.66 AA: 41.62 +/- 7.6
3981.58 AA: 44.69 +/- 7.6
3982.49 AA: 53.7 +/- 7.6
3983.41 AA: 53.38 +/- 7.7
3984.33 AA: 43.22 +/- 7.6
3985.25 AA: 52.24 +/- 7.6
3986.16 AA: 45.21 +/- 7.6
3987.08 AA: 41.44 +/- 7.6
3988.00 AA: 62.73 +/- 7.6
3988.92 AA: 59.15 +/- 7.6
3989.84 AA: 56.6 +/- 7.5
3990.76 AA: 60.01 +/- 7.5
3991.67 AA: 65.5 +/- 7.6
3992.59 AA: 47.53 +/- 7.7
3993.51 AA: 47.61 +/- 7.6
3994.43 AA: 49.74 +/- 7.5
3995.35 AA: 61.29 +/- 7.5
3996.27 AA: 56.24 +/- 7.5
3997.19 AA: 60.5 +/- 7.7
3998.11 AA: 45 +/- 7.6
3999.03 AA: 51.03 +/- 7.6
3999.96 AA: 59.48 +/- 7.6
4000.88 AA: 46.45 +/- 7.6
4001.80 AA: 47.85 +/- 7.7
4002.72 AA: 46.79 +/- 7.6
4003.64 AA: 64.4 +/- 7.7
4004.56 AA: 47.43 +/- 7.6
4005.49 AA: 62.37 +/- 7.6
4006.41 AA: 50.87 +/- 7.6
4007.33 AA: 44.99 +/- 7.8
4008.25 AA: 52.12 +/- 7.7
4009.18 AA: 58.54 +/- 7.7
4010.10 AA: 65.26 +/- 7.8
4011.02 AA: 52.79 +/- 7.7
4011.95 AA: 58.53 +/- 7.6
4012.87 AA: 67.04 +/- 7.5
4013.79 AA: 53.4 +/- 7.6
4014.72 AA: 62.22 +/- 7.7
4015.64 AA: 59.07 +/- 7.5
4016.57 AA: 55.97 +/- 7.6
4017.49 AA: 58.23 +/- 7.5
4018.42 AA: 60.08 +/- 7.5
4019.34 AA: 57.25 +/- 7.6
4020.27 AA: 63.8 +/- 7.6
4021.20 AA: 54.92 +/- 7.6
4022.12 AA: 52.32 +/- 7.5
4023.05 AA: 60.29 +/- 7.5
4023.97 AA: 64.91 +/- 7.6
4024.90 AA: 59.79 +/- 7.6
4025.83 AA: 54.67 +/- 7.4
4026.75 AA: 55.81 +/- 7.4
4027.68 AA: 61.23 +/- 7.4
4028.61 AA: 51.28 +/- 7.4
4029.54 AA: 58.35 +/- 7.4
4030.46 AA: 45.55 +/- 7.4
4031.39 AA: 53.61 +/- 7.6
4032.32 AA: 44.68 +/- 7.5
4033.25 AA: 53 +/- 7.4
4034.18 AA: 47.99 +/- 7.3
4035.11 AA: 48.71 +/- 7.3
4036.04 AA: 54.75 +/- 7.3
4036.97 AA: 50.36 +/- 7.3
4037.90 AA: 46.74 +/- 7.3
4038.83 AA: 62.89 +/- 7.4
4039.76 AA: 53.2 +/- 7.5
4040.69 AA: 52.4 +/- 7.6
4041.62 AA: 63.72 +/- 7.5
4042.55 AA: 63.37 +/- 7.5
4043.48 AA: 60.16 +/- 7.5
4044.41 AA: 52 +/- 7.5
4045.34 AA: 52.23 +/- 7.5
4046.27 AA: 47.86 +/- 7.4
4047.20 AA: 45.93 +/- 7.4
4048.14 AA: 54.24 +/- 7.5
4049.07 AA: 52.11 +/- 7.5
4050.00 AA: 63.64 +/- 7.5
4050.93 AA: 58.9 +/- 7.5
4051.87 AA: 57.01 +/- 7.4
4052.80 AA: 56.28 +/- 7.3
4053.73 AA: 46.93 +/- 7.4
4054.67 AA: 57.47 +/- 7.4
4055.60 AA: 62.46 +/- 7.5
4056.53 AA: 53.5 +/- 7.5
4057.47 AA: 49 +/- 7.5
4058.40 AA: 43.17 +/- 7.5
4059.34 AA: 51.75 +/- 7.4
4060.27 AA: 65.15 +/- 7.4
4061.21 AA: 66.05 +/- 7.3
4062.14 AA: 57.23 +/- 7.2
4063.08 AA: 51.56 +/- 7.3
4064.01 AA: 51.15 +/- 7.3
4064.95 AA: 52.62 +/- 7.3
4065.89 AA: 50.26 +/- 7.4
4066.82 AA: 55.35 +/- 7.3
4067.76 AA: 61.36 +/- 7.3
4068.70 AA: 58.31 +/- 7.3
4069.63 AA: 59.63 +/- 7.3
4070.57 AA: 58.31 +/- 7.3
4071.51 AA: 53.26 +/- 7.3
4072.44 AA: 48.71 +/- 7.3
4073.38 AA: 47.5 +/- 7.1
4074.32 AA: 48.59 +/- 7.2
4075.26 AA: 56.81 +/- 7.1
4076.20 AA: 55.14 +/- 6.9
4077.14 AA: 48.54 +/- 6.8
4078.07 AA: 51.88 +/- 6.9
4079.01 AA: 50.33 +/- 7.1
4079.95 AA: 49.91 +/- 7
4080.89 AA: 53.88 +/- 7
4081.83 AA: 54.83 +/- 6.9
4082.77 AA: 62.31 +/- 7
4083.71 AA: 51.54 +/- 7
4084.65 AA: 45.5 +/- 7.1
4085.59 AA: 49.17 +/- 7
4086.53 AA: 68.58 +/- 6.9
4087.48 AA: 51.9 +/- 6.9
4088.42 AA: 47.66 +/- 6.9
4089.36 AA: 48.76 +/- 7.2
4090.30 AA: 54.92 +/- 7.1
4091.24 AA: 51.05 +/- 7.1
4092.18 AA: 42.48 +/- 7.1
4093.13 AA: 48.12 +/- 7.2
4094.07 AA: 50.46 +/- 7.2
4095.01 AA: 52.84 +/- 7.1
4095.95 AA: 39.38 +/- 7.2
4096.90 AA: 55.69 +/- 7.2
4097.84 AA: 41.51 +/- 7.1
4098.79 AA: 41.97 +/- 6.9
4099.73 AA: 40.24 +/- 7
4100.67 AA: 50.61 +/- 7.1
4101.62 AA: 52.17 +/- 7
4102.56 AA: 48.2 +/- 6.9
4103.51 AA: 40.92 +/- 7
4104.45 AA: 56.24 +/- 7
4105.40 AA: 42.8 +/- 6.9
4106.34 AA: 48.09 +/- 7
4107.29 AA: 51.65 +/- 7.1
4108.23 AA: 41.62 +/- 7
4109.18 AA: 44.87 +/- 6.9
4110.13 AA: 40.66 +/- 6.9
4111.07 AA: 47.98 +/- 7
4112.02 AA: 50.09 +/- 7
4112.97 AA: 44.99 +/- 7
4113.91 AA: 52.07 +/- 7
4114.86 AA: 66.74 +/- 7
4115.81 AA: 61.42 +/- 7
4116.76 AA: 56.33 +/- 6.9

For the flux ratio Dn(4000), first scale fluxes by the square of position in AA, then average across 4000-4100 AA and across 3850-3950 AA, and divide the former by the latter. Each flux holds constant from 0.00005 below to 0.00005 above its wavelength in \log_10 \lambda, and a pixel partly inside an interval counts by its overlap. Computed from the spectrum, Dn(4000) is 1.31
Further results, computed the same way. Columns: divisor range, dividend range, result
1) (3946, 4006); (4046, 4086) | 1.23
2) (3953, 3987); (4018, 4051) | 1.41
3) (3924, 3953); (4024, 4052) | 1.36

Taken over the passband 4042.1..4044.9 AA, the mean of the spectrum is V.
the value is 58.5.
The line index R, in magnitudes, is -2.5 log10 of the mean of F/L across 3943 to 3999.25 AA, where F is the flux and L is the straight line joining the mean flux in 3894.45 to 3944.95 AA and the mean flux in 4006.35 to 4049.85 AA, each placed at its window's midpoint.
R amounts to 0.12 mag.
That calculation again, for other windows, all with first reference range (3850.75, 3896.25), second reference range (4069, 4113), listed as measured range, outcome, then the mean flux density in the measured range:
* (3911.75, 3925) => -0.19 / 52.6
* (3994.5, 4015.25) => -0.17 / 55.1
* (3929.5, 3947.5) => 0.14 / 39.2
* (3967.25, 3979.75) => 0.31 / 34.6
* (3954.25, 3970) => 0.19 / 38.3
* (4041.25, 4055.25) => -0.15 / 55.5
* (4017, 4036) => -0.16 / 55.3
